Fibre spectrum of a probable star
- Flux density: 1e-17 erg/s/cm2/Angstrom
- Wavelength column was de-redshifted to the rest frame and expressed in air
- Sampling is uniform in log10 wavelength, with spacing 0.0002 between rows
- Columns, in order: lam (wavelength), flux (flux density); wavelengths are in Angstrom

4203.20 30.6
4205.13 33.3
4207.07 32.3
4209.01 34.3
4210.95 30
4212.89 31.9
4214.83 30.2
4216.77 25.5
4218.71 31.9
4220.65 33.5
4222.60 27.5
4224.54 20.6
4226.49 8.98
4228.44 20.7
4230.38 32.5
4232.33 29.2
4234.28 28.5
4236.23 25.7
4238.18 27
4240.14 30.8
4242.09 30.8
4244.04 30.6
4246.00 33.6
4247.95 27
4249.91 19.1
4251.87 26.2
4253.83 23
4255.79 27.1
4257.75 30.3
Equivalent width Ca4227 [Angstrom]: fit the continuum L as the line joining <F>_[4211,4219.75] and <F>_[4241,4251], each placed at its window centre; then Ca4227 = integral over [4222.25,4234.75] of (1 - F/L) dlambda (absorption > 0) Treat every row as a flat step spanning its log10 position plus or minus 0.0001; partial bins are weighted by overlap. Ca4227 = 2.4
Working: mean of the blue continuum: 29.9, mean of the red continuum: 28.2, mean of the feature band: 23.7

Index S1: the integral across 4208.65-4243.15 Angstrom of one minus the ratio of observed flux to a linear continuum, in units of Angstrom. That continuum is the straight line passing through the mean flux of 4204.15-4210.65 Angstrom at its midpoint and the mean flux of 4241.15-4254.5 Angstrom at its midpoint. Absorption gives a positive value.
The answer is 3.0 Angstrom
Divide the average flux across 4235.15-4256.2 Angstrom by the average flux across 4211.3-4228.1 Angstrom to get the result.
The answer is 1.0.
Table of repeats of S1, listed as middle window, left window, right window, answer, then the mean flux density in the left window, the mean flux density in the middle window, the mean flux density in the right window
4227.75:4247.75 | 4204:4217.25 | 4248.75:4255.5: -2.3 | 31.3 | 29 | 23.3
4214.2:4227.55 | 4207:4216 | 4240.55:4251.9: 2.4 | 31.5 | 25.3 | 28.2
